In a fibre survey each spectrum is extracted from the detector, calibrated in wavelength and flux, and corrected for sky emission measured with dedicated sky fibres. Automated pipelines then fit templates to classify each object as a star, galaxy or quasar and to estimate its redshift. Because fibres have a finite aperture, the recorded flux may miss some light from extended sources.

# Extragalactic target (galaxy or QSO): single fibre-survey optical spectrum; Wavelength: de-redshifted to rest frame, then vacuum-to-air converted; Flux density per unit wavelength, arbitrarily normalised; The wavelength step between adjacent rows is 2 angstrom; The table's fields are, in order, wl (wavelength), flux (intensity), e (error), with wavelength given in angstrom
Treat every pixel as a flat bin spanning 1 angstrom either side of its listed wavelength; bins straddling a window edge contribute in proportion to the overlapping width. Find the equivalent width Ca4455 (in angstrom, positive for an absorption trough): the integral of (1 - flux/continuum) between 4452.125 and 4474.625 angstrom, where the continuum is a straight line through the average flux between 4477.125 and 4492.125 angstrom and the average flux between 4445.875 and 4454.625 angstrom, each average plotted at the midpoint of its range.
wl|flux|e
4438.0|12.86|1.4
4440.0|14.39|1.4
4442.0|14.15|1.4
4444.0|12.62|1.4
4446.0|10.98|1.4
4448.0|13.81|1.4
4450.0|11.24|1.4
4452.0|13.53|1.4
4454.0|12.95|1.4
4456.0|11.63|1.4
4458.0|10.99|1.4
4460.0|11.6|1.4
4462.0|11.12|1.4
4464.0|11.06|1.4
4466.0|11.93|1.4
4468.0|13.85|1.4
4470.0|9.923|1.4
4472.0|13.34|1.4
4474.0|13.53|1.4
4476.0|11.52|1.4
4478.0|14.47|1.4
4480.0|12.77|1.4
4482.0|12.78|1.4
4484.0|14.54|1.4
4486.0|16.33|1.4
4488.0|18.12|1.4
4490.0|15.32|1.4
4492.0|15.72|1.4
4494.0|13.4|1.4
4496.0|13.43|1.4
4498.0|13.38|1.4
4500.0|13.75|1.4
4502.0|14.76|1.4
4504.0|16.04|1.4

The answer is 2.5 angstrom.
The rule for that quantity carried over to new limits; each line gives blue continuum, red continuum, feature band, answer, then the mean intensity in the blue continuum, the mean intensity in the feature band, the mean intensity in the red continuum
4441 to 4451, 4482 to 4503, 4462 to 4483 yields 2.1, 12.6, 12.5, 14.8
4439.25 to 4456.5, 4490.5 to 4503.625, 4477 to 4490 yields -1.0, 12.8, 14.9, 14.2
